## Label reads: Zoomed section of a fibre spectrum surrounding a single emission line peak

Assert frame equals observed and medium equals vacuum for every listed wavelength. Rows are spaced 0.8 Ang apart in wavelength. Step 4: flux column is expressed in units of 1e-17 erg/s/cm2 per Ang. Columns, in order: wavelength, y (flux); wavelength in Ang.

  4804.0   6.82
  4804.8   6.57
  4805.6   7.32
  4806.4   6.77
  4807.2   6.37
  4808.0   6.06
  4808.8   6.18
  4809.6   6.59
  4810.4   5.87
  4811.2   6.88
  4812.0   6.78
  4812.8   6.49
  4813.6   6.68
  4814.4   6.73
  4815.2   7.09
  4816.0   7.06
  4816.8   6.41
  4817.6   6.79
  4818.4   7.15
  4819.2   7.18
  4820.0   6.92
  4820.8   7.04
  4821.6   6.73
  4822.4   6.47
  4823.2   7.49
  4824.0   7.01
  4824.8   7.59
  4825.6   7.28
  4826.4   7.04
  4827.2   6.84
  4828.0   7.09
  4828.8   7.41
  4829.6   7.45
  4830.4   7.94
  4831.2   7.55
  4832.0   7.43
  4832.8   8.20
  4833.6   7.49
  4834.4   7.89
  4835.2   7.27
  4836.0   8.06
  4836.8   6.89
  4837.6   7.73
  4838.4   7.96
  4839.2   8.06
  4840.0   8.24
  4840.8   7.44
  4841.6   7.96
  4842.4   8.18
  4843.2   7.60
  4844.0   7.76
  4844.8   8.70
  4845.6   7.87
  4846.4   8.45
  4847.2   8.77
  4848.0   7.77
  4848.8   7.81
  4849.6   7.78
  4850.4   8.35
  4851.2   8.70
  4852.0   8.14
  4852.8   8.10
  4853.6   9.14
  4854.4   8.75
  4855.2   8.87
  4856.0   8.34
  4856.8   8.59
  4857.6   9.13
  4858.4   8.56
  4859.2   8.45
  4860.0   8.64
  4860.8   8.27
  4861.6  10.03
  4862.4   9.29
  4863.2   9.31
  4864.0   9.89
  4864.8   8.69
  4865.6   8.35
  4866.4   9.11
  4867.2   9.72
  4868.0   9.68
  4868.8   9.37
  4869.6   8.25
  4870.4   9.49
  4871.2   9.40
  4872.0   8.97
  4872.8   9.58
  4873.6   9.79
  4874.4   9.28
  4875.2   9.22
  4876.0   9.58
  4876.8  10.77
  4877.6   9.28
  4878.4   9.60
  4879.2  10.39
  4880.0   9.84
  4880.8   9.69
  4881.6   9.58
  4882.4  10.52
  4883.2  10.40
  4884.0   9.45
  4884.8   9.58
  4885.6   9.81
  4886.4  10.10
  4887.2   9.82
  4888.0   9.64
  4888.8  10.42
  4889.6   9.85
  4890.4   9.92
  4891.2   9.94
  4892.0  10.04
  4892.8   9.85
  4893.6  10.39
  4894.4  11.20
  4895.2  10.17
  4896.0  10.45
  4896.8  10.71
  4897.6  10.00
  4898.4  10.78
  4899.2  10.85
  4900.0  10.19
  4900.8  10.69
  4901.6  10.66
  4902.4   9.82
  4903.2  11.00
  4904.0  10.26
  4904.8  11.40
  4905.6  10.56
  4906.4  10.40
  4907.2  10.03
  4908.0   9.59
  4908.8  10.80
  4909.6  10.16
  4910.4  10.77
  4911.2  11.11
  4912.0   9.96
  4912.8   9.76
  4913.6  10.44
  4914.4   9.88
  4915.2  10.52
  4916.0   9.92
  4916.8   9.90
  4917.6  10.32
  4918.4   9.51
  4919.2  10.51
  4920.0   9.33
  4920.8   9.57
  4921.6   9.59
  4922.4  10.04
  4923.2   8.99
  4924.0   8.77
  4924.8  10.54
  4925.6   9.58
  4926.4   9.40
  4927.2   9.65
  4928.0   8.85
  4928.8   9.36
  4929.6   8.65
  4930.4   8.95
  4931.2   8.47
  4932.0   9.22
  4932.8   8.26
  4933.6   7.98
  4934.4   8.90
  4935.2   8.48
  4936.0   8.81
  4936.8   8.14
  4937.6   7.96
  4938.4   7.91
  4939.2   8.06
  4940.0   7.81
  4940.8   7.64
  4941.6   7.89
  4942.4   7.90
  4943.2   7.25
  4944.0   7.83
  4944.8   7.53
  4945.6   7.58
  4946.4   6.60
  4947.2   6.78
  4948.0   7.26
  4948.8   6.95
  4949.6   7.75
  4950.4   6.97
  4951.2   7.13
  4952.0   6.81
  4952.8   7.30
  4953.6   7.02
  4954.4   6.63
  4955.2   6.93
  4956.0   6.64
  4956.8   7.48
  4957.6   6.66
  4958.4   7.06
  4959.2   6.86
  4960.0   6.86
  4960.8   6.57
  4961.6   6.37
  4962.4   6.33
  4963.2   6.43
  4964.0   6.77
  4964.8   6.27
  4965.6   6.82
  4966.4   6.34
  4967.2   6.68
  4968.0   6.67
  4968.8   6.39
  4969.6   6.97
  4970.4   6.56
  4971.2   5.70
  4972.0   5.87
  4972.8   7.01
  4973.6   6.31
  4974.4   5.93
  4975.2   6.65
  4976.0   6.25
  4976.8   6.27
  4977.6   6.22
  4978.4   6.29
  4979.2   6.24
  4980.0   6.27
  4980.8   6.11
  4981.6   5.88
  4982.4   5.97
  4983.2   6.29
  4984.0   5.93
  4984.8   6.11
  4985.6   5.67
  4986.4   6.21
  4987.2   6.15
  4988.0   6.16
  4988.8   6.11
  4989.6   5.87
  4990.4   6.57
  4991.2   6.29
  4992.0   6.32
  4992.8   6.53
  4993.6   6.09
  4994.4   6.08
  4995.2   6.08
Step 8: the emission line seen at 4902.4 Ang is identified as C IV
